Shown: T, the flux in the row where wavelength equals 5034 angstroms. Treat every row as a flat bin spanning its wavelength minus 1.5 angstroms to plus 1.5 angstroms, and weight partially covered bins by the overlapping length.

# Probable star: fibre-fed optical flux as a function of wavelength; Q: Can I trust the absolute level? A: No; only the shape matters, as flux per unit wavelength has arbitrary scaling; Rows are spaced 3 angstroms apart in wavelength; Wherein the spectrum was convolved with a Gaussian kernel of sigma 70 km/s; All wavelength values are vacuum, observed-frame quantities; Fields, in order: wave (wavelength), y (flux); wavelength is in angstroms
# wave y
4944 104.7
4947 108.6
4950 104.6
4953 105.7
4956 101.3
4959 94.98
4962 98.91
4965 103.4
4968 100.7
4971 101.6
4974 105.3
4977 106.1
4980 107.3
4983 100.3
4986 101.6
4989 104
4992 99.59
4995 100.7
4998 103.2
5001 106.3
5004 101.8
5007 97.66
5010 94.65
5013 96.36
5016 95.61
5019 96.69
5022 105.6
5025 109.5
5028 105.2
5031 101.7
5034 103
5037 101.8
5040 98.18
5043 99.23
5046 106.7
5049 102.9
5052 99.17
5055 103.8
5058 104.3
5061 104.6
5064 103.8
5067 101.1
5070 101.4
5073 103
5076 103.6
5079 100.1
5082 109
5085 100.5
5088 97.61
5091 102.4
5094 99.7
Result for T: 103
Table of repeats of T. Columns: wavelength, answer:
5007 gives 97.66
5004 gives 101.8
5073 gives 103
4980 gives 107.3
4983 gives 100.3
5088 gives 97.61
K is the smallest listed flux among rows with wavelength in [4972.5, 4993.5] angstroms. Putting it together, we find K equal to 99.59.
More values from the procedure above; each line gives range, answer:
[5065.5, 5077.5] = 101.1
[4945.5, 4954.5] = 104.6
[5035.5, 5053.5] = 98.18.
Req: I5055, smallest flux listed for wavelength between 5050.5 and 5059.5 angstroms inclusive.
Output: 99.17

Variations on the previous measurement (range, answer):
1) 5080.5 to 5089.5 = 97.61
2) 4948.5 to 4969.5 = 94.98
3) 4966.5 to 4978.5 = 100.7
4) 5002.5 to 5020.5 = 94.65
